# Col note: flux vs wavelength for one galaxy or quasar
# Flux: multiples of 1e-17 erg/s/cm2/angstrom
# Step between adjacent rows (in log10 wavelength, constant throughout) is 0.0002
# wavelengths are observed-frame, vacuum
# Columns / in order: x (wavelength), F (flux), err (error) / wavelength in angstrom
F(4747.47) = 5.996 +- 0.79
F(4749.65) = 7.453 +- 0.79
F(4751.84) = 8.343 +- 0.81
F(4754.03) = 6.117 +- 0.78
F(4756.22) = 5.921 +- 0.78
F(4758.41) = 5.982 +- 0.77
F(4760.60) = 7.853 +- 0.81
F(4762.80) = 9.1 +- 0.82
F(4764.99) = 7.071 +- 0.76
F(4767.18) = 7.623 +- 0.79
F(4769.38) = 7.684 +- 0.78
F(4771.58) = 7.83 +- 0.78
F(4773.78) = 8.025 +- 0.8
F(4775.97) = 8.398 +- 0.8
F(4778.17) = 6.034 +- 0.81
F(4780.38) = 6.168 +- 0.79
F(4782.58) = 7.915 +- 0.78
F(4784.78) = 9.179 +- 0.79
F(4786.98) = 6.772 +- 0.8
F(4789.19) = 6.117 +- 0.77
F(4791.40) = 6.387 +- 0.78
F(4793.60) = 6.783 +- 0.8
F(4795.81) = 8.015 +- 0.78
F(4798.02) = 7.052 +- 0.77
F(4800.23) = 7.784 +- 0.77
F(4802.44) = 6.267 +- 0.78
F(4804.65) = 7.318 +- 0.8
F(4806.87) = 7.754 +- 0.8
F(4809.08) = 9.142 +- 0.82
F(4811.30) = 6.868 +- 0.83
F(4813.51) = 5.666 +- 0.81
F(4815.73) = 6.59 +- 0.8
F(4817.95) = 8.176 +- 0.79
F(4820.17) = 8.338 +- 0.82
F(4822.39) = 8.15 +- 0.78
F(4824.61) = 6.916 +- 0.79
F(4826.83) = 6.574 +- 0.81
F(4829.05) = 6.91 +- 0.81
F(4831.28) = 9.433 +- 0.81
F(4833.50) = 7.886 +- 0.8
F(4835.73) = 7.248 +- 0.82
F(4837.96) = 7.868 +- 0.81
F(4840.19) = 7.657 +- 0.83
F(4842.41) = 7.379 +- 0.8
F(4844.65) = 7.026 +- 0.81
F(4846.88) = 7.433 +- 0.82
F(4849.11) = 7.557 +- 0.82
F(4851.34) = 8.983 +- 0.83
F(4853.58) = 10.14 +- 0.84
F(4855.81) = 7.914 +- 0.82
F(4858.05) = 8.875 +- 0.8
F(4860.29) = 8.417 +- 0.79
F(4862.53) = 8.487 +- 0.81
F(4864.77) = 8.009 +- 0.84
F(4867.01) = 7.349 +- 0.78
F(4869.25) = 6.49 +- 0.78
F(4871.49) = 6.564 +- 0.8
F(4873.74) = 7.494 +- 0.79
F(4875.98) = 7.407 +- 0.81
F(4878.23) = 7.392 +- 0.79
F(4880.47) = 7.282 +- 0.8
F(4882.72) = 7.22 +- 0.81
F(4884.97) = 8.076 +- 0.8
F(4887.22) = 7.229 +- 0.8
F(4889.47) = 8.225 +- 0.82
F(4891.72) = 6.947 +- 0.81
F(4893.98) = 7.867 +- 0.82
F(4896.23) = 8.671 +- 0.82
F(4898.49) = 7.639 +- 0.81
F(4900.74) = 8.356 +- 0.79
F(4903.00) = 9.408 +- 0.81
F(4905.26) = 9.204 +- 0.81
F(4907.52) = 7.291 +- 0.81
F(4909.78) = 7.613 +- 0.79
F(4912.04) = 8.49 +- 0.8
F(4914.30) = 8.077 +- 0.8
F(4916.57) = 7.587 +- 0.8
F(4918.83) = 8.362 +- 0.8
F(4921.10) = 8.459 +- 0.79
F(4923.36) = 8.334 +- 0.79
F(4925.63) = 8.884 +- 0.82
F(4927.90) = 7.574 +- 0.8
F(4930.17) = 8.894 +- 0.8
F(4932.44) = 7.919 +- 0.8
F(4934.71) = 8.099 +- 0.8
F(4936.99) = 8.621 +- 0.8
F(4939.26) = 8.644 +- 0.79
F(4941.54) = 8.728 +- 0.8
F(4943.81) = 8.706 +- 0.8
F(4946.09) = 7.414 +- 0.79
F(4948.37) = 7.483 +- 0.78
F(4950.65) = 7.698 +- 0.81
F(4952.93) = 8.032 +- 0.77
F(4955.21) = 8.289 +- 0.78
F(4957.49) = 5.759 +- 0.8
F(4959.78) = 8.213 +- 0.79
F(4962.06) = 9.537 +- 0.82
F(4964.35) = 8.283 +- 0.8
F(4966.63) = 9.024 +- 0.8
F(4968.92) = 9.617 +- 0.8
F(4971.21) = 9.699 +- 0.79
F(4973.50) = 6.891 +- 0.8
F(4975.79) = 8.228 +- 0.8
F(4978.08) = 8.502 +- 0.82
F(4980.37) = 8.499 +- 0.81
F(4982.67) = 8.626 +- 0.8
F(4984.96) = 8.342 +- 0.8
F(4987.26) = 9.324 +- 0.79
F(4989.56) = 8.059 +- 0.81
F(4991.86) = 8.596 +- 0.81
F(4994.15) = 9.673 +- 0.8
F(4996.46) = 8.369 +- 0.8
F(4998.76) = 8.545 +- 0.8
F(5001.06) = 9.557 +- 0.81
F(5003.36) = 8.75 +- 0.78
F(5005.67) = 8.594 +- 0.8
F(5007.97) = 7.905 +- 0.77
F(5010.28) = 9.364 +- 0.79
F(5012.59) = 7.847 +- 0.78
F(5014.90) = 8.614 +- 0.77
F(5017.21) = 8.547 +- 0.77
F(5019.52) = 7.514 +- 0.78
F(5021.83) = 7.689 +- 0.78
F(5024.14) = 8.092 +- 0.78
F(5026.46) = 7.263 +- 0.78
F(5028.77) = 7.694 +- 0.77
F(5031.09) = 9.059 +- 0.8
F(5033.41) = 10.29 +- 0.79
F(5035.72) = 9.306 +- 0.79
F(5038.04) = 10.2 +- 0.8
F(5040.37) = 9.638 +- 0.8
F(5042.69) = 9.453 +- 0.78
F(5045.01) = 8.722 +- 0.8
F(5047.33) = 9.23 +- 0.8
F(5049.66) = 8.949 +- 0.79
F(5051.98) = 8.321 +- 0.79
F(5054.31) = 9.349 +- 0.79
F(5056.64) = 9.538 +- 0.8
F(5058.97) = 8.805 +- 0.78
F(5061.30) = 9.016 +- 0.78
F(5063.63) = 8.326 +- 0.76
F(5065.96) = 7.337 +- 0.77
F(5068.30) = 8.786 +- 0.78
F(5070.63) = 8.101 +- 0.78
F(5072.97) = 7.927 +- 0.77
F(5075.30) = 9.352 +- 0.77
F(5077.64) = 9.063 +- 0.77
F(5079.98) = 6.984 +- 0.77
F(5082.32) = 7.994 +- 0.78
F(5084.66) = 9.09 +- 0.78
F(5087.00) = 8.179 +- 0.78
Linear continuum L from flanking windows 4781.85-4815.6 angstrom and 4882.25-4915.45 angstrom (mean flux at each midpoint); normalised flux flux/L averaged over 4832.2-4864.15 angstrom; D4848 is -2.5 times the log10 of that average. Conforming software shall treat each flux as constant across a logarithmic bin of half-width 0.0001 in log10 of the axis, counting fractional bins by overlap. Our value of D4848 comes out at -0.06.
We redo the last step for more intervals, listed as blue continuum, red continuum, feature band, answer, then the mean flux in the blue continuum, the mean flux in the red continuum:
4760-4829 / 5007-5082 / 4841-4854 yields -0.043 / 7.39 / 8.63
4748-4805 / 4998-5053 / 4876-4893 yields 0.059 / 7.26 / 8.72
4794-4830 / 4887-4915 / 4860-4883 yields 0.058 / 7.34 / 8.11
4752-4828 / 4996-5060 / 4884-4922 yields -0.013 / 7.29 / 8.76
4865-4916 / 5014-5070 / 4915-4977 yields -0.020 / 7.74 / 8.73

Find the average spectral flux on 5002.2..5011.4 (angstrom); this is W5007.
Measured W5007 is 8.65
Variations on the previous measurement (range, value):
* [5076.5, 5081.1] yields 8.03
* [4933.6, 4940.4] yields 8.45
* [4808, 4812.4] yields 7.99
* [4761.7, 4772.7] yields 7.86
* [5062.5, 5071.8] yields 8.14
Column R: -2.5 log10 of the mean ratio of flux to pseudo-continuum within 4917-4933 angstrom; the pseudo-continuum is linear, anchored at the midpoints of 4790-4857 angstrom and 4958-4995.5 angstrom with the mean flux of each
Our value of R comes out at -0.01 mag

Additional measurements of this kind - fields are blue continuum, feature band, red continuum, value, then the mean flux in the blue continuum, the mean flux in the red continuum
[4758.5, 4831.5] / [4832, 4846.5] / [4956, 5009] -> 0.017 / 7.41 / 8.55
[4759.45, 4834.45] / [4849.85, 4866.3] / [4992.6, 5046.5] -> -0.108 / 7.46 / 8.73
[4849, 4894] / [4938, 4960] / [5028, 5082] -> 0.048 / 7.81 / 8.84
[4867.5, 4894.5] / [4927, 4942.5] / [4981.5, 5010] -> -0.050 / 7.34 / 8.71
